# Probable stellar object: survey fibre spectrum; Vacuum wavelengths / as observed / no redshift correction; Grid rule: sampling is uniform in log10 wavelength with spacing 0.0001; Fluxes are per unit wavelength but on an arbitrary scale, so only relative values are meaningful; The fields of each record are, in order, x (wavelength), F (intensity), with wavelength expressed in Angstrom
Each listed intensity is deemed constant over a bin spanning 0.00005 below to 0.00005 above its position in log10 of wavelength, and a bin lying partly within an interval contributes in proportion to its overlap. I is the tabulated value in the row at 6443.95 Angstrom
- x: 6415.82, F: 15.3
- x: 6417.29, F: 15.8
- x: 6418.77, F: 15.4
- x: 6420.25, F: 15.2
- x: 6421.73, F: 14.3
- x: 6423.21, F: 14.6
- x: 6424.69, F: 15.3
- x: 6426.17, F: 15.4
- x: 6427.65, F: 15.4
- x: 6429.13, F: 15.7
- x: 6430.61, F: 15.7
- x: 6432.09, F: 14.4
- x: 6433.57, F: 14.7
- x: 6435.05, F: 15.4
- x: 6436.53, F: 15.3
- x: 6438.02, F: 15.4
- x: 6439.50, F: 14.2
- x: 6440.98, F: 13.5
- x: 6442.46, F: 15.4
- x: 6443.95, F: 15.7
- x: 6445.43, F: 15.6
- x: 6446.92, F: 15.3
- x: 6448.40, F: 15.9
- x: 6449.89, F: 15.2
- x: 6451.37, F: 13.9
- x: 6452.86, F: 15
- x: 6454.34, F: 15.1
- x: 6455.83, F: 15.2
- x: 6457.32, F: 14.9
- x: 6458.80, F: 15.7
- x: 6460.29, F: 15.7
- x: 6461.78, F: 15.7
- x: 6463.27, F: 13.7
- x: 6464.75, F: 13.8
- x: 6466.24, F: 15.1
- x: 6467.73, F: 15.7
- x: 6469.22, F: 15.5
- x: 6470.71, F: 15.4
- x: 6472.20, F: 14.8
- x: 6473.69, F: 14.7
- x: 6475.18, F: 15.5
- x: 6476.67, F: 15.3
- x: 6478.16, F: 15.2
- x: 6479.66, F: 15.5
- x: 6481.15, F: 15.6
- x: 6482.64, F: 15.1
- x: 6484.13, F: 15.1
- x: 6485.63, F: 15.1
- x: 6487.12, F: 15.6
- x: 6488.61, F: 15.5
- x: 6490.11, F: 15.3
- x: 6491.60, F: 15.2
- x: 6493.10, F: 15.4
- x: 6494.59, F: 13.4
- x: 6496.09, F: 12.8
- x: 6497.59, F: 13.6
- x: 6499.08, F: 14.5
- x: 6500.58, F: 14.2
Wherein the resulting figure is 15.7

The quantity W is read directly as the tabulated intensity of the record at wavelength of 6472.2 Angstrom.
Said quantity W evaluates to 14.8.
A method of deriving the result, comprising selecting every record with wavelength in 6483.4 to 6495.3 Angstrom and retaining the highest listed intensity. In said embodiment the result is 15.6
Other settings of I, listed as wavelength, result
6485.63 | 15.1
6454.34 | 15.1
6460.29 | 15.7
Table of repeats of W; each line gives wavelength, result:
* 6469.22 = 15.5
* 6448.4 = 15.9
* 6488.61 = 15.5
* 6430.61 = 15.7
